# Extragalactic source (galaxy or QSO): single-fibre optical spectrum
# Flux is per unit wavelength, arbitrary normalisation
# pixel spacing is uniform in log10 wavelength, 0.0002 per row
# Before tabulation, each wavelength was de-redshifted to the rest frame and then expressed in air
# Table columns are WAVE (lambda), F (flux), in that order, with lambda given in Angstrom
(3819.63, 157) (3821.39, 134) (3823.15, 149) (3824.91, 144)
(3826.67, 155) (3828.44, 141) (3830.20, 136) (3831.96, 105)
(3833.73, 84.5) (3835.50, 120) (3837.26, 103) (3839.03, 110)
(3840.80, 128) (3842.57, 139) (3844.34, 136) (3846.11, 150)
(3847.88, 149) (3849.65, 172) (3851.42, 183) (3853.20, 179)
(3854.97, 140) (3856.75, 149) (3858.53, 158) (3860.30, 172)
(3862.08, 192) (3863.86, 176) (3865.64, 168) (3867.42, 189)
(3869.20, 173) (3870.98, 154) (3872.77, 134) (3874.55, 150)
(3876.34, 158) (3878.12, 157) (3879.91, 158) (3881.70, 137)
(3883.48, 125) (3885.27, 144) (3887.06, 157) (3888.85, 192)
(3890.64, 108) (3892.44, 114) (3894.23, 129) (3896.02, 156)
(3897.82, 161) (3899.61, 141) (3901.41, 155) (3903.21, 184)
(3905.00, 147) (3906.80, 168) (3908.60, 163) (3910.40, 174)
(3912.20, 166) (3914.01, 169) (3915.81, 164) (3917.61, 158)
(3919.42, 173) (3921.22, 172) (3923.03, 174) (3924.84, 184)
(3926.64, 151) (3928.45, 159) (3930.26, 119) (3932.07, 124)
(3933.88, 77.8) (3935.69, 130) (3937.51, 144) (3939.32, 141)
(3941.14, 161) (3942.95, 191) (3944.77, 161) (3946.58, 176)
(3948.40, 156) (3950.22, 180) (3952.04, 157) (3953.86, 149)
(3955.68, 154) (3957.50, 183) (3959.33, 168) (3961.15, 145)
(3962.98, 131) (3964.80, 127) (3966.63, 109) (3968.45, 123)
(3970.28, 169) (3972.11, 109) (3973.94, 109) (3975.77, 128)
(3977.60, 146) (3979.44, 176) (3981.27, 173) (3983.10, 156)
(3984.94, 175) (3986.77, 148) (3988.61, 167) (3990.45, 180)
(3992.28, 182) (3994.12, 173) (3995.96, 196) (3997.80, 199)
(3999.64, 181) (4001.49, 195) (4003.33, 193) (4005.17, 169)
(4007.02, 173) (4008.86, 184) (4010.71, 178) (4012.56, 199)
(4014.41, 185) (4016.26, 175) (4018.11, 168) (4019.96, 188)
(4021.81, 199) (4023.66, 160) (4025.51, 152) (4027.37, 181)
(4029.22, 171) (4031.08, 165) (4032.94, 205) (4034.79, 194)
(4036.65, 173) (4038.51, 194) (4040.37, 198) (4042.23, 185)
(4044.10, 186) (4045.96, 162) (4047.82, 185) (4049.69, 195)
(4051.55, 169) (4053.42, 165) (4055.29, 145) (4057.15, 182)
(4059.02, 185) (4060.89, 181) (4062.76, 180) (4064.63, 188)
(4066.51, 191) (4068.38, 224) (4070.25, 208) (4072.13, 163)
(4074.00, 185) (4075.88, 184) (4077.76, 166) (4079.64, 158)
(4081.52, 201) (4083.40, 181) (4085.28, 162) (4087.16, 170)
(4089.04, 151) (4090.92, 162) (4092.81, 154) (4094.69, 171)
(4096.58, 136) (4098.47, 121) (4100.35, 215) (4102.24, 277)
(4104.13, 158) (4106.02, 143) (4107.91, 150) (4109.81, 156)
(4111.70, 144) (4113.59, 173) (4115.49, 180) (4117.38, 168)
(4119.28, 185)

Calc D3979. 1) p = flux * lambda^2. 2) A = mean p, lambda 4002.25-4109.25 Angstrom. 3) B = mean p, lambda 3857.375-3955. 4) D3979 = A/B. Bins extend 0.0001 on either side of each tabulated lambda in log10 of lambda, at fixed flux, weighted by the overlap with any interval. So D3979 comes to 1.23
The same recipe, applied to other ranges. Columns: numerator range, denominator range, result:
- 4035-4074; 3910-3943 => 1.28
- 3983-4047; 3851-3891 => 1.22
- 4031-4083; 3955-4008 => 1.19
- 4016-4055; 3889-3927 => 1.20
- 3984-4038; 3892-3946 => 1.22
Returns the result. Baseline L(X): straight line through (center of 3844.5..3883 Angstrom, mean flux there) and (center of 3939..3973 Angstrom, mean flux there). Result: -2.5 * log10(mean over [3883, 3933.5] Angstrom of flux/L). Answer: 0.02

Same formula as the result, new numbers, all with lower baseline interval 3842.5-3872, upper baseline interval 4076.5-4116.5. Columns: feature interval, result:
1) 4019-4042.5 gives -0.09 mag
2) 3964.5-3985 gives 0.18 mag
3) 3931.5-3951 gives 0.11 mag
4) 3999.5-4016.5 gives -0.10 mag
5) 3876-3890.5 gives 0.09 mag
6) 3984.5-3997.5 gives -0.06 mag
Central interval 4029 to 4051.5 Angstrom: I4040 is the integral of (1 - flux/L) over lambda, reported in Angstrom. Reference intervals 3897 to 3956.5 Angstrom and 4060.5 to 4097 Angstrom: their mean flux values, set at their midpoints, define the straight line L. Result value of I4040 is -1.7 Angstrom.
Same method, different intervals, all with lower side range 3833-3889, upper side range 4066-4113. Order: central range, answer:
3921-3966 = 1.9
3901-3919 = -1.1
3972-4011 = -1.2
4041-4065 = -1.1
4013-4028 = -0.9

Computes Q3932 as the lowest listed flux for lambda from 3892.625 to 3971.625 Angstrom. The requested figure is 77.8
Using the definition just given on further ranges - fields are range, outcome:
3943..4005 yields 109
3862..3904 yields 108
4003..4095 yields 145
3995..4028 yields 152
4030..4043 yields 165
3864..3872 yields 154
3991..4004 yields 173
